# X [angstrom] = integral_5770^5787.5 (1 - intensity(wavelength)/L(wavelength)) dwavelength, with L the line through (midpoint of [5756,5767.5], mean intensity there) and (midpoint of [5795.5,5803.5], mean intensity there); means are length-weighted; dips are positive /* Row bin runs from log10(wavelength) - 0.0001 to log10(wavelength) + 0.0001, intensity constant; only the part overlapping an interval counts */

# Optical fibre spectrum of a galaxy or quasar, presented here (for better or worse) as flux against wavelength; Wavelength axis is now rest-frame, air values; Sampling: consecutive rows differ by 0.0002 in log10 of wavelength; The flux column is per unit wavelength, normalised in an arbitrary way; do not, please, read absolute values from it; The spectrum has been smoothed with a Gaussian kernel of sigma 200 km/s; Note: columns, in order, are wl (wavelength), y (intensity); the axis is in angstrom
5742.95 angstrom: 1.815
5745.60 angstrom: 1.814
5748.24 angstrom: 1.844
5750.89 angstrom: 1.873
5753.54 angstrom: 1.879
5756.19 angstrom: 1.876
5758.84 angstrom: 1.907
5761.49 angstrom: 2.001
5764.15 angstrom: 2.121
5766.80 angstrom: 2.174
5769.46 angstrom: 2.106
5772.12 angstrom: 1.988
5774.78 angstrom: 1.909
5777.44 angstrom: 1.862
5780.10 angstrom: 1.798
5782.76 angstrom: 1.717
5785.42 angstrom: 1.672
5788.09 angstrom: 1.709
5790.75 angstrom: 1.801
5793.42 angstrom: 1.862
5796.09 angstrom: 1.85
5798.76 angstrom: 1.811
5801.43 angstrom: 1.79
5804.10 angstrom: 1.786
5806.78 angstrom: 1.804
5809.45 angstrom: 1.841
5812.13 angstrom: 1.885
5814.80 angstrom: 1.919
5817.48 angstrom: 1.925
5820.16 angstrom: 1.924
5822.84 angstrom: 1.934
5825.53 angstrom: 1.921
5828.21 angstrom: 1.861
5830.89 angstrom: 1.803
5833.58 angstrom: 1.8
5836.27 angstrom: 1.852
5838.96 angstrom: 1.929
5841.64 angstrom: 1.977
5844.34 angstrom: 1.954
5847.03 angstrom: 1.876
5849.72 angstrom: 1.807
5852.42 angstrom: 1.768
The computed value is 0.88 angstrom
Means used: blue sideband 2.02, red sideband 1.81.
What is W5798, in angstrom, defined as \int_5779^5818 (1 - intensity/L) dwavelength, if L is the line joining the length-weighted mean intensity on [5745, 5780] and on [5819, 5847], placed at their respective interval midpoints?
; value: 2.3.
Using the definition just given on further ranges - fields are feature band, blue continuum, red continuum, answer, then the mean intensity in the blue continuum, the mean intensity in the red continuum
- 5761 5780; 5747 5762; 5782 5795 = -1.9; 1.89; 1.76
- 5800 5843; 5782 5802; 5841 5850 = -0.5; 1.78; 1.91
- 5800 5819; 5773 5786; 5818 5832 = 0.1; 1.81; 1.89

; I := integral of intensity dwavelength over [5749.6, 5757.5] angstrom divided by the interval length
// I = 1.88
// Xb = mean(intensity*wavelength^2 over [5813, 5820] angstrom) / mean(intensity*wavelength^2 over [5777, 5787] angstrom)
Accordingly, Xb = 1.11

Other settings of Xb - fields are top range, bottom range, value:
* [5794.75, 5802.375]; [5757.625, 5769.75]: 0.89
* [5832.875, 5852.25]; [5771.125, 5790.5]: 1.06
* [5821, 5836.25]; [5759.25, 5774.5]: 0.93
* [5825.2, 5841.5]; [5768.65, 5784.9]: 1.01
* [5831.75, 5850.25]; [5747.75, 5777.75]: 0.98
